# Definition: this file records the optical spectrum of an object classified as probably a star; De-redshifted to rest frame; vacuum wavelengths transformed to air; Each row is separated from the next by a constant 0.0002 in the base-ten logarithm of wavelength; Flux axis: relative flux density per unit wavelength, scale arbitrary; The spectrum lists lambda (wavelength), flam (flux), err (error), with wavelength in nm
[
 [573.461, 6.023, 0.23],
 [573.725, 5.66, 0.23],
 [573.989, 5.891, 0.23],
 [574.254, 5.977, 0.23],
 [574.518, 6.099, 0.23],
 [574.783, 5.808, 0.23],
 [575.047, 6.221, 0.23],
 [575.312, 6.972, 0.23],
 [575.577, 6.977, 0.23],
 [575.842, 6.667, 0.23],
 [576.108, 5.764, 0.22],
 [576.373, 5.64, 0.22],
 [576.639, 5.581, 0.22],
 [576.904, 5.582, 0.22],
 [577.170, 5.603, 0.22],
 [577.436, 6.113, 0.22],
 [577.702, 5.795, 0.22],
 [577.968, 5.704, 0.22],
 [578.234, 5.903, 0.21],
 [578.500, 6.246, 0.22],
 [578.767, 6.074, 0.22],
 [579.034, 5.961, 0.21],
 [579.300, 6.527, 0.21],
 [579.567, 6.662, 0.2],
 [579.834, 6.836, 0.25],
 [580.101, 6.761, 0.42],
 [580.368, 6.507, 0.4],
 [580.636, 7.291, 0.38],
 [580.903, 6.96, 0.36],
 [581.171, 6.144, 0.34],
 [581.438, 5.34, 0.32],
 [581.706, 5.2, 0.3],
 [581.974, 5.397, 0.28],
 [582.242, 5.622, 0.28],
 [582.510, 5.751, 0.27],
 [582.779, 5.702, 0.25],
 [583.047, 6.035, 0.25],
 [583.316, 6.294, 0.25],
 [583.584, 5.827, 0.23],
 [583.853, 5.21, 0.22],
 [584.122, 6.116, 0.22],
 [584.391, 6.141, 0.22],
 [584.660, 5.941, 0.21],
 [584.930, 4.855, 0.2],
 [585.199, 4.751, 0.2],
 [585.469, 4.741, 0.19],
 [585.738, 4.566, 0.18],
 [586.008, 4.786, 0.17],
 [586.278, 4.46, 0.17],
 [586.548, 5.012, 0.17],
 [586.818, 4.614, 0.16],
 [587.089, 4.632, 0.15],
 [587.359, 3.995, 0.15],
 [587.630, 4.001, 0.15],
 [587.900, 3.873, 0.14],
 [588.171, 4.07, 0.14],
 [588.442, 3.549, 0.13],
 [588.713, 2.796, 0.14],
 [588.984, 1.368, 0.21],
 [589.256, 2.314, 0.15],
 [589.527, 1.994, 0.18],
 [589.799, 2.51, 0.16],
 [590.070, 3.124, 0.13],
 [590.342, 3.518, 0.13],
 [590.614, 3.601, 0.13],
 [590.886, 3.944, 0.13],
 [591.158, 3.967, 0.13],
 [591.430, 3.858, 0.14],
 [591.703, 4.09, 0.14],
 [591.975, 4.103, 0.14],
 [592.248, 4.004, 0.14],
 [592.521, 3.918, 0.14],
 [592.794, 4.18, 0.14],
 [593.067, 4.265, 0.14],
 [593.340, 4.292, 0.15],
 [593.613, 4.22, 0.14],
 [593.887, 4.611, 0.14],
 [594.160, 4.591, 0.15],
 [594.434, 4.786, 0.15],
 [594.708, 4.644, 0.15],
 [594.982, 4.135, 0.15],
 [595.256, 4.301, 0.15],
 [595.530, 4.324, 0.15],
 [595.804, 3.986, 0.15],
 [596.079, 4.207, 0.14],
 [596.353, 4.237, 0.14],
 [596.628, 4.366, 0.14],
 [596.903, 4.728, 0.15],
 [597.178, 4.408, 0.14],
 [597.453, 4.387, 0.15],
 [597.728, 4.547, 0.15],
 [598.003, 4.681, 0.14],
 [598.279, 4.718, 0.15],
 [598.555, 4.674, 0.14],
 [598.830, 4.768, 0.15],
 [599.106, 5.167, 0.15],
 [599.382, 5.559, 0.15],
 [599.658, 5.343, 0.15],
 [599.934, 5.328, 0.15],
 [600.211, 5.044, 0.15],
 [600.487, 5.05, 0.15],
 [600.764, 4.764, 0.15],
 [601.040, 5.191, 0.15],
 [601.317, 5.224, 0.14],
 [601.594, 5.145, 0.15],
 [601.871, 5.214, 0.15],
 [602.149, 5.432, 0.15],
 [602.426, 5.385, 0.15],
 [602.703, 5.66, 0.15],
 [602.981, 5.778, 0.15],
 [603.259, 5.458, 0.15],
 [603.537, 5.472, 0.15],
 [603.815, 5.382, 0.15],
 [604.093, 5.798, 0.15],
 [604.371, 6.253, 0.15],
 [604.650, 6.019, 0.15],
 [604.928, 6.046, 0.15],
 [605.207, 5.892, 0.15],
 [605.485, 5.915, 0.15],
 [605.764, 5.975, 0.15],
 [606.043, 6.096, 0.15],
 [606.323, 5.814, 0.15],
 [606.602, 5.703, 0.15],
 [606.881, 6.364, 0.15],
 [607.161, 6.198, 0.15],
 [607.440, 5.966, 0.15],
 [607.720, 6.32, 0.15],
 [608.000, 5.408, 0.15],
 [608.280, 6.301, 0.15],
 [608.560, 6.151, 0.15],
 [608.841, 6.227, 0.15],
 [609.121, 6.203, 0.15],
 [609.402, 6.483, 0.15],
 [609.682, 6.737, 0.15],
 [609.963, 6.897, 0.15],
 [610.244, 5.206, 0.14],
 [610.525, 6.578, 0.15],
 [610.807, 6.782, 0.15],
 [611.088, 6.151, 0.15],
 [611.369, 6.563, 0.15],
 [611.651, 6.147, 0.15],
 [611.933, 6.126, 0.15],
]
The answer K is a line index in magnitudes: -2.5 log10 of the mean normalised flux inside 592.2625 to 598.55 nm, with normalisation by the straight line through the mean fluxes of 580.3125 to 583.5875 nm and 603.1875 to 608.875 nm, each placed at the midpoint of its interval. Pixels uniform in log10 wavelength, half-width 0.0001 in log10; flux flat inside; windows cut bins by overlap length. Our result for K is 0.33 mag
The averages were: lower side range 6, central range 4.39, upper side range 5.94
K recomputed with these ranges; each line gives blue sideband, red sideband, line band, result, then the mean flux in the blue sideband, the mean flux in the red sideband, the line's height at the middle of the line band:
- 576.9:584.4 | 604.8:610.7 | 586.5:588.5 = 0.40 mag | 6.05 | 6.12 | 6.07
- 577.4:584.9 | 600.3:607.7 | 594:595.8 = 0.30 mag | 6.06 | 5.67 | 5.82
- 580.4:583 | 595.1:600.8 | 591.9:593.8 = 0.22 mag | 5.96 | 4.69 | 5.09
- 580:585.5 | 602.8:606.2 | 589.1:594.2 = 0.49 mag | 5.85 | 5.84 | 5.85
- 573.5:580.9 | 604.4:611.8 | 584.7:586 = 0.27 mag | 6.19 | 6.16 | 6.18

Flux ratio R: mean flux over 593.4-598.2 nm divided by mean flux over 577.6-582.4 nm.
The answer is 0.7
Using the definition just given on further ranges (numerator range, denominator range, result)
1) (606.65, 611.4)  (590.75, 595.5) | 1.48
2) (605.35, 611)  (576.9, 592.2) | 1.24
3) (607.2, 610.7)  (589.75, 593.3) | 1.63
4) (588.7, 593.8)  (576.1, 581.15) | 0.57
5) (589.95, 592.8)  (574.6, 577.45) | 0.63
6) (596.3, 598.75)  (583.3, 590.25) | 1.07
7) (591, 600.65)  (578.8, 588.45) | 0.82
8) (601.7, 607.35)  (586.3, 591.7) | 1.63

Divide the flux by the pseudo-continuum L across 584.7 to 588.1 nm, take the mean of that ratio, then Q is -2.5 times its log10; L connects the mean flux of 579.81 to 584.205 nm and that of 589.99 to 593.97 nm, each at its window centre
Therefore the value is 0.13 mag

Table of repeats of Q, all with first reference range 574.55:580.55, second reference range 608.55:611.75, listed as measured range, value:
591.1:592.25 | 0.484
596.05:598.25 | 0.370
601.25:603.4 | 0.166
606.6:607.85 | 0.032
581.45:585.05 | 0.096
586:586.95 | 0.304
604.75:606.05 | 0.062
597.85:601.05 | 0.247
